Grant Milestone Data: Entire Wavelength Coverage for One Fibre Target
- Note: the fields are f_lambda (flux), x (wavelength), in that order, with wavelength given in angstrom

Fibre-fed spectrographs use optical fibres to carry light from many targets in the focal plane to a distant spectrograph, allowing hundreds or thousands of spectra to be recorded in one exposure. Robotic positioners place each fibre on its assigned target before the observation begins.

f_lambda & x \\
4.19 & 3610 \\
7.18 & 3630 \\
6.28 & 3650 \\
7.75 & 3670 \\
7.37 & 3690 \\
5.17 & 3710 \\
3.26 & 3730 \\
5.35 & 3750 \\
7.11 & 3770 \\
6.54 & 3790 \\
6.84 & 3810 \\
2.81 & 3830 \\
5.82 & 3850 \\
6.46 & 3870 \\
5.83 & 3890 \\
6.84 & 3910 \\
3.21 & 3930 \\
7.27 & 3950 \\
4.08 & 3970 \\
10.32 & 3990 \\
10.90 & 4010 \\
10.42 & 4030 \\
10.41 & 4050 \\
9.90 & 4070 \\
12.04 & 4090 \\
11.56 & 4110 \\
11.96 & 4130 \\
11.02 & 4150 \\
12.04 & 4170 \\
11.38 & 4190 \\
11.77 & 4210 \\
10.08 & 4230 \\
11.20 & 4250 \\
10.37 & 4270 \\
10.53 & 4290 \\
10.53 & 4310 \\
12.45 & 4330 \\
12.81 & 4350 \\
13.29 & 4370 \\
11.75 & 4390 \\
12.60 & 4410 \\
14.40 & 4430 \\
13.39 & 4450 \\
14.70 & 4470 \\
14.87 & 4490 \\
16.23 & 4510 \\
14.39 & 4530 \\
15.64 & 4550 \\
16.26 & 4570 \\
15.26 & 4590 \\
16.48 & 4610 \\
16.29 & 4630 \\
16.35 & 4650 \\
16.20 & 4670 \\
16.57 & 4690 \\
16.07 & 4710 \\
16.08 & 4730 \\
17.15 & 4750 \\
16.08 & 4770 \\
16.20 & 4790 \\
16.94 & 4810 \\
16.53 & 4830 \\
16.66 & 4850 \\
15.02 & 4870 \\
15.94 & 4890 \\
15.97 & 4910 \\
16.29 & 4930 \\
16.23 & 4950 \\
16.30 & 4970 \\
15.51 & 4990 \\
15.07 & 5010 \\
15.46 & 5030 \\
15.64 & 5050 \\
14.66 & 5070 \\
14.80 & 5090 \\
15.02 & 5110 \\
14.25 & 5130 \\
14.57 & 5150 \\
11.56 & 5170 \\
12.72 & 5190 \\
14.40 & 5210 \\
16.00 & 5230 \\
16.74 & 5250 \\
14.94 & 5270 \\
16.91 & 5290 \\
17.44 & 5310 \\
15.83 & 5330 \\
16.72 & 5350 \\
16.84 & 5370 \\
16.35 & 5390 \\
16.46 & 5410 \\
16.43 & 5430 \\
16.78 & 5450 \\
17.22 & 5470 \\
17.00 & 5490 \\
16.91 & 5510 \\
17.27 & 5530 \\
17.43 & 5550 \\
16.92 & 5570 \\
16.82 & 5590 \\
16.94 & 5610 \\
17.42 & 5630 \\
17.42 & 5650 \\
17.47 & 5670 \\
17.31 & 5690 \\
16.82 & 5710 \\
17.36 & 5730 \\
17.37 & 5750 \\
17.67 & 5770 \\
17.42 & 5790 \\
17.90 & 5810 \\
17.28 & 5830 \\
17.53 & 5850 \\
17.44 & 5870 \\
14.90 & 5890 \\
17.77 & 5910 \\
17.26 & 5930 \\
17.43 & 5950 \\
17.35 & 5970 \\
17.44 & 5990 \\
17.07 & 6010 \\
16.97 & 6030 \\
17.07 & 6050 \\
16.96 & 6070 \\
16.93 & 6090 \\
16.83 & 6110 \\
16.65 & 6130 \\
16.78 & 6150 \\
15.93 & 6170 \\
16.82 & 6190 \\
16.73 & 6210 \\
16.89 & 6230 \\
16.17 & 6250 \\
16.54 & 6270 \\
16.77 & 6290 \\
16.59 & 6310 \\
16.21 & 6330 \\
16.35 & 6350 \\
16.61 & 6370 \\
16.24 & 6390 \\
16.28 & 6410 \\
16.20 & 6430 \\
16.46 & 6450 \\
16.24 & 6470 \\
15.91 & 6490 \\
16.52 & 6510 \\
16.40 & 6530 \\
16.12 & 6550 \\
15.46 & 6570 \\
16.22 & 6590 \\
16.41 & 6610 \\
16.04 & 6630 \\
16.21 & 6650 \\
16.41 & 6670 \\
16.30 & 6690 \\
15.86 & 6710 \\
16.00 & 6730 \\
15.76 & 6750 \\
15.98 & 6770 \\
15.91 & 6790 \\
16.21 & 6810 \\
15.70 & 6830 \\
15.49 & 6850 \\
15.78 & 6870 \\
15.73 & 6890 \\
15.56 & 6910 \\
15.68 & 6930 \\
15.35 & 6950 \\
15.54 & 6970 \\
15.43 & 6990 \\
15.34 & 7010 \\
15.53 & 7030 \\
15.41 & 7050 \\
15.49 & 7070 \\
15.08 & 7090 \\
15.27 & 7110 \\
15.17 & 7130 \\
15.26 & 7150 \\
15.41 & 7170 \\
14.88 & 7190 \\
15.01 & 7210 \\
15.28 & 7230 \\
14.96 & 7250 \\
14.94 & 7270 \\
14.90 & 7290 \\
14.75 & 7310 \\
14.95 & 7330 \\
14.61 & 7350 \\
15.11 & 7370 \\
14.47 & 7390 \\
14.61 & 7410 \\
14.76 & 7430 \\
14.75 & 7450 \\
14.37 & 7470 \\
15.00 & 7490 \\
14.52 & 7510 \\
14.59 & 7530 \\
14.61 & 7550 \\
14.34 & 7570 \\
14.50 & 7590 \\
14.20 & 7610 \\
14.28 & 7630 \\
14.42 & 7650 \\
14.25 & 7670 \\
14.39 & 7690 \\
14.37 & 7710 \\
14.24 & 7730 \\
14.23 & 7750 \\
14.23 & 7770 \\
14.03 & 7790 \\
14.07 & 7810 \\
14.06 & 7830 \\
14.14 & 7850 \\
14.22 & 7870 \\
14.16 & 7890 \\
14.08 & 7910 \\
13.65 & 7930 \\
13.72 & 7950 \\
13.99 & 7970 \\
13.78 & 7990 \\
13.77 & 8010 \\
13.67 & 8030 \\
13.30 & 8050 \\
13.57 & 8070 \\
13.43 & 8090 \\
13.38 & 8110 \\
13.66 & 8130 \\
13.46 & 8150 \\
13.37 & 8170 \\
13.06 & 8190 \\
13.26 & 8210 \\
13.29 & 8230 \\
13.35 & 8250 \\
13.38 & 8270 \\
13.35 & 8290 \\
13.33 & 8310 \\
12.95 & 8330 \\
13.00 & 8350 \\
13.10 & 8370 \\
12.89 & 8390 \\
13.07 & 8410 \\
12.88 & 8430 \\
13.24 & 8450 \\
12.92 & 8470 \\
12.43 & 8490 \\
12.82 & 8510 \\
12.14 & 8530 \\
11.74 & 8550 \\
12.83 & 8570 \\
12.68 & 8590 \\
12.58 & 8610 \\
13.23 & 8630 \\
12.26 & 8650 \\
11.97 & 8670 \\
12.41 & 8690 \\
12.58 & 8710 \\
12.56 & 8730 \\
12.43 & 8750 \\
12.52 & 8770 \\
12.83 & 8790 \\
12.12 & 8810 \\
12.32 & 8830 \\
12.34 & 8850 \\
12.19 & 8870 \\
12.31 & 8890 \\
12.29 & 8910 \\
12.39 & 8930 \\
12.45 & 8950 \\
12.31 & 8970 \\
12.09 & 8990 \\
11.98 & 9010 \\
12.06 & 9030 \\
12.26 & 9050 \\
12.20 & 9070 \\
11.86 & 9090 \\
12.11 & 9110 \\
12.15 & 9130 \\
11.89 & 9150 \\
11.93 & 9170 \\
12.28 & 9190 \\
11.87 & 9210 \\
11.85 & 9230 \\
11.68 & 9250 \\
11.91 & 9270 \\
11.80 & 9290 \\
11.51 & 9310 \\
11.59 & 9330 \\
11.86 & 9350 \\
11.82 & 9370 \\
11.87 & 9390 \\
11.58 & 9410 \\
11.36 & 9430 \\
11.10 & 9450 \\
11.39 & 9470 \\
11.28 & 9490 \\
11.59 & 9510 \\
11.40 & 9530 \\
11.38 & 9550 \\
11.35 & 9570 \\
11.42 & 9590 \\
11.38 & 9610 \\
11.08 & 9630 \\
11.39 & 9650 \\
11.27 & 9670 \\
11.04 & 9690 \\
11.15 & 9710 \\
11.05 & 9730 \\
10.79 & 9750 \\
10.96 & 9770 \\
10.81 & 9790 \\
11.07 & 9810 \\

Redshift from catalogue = -0.001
